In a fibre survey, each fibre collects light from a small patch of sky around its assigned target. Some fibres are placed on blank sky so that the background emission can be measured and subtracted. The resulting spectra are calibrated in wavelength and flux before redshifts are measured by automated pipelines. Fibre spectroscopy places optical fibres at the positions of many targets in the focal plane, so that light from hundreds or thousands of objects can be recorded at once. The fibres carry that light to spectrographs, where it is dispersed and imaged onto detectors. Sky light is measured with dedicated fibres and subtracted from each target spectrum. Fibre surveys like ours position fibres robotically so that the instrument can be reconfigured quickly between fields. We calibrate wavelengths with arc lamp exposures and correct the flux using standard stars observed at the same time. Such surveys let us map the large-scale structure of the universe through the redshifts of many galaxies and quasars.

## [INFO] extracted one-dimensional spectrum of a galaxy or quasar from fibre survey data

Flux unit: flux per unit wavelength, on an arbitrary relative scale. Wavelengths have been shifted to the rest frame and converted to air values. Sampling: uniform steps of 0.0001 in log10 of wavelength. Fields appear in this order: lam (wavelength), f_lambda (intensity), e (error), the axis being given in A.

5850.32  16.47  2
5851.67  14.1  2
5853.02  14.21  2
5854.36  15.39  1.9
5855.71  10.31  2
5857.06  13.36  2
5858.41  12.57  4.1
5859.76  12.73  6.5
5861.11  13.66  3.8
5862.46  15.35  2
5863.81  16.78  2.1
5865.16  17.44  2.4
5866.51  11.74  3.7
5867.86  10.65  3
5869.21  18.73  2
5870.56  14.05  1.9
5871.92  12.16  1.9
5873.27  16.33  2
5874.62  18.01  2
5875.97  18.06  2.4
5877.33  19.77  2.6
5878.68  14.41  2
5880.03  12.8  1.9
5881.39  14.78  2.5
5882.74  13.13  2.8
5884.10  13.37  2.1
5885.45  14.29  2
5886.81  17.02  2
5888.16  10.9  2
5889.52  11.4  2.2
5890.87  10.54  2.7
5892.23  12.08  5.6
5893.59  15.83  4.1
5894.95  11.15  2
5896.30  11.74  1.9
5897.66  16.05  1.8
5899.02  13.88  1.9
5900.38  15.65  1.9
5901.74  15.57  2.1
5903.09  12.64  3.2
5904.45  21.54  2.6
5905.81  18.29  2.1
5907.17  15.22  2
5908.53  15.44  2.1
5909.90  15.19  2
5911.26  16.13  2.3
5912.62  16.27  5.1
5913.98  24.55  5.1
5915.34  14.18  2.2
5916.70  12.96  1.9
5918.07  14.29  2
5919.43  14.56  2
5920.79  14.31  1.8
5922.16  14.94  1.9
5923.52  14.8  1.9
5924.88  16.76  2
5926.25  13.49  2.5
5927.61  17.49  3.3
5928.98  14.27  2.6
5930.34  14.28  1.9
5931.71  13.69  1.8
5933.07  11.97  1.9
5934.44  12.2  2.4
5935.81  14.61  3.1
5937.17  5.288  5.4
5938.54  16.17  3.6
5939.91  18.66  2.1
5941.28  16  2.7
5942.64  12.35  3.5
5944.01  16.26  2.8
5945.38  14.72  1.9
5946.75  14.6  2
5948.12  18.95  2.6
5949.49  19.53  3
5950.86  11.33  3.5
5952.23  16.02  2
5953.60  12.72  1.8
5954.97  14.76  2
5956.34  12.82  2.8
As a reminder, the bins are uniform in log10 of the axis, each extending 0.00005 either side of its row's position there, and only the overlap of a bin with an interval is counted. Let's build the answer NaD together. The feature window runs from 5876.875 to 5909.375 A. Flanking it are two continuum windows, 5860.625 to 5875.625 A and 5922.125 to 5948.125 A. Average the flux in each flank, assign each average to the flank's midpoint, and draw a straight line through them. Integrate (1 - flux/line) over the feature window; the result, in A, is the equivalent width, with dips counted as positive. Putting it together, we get 0.87 A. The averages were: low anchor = 15.1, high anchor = 14.5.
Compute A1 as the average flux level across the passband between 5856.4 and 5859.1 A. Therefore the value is 13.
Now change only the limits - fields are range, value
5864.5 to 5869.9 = 14.6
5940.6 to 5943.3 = 14.2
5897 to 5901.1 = 15.2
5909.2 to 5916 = 17.3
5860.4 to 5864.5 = 15.2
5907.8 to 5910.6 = 15.3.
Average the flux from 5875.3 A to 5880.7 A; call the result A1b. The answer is 16.3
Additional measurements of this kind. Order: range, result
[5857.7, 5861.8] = 13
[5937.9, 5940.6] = 17.4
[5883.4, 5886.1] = 13.8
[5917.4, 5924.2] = 14.6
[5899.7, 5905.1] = 16.3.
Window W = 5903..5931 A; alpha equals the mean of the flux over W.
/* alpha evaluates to 15.9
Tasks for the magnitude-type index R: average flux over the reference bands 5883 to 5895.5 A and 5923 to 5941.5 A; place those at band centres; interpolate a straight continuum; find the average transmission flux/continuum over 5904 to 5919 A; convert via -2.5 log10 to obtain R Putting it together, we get -0.22 mag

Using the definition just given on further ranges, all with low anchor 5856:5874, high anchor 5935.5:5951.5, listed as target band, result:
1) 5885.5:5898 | 0.12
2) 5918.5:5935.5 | 0.03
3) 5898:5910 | -0.10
